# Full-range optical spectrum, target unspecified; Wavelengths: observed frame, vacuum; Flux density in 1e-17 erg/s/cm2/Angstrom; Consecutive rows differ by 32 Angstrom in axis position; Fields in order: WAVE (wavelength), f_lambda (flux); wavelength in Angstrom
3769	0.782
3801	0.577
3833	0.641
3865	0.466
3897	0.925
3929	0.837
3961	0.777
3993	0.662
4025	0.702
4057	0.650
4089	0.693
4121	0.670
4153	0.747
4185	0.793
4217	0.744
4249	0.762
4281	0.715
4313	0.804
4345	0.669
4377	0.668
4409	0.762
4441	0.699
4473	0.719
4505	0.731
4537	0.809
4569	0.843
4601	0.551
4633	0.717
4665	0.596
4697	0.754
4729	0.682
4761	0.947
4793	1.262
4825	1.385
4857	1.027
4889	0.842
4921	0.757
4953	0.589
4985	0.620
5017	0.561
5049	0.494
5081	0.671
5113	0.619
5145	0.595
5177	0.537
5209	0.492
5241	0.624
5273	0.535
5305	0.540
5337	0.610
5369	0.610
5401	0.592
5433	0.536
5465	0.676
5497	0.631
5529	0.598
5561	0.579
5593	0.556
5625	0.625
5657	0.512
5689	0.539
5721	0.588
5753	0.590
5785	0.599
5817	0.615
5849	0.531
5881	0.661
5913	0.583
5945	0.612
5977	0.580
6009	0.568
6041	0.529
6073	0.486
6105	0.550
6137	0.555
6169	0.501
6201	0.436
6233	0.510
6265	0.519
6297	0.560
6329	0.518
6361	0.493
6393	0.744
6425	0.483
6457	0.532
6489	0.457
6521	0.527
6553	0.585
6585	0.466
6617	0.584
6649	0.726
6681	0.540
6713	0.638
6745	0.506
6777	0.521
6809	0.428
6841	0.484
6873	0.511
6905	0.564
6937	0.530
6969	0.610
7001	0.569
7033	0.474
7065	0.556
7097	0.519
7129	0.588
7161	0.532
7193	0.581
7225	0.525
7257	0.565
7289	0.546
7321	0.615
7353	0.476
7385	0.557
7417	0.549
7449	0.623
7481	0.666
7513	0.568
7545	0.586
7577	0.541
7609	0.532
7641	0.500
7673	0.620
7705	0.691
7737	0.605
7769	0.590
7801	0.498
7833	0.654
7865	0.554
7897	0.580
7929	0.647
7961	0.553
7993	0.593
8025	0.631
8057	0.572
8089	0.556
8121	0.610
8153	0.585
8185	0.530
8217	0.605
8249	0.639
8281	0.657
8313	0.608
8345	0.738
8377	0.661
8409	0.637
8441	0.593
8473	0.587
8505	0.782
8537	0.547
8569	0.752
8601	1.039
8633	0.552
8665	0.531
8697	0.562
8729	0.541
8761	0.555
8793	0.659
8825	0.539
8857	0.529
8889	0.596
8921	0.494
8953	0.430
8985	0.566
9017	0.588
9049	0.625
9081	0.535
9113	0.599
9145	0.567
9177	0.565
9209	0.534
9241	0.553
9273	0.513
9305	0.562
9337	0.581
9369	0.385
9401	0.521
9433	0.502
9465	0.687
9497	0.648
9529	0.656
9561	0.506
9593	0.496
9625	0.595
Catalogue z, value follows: 0.716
